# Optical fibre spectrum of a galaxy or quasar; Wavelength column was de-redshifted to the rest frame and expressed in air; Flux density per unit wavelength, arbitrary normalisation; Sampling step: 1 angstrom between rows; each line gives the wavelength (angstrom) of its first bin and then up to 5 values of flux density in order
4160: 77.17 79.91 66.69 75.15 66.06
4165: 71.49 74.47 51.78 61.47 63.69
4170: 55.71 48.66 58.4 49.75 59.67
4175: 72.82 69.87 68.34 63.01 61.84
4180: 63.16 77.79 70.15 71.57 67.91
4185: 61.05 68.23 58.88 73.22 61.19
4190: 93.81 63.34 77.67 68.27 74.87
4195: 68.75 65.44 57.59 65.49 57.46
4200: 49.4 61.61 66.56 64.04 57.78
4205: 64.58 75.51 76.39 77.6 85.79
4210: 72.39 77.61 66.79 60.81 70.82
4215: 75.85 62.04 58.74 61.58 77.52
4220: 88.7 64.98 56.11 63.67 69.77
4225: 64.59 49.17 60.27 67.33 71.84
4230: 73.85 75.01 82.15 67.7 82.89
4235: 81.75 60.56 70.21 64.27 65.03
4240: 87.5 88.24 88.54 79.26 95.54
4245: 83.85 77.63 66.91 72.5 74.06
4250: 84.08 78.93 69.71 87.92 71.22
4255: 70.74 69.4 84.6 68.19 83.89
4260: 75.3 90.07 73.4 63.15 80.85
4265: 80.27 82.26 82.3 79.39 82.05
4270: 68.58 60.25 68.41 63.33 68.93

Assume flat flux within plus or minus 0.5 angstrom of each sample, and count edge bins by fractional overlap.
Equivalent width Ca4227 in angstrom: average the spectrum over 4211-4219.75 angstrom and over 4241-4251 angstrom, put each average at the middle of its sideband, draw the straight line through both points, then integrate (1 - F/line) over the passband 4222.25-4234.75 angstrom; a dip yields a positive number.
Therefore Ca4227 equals 0.8 angstrom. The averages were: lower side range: 68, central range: 69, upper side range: 80.6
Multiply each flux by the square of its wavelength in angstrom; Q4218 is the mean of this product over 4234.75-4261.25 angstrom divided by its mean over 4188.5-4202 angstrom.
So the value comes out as 1.19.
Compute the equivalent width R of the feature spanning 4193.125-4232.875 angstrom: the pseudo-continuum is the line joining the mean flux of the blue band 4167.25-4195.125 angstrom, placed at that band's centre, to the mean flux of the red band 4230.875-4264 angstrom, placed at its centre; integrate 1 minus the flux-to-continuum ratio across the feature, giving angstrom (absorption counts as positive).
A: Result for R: 2.0 angstrom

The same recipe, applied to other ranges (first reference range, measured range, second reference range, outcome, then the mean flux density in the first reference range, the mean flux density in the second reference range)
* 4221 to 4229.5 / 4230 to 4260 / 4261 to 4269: -2.7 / 63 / 78.5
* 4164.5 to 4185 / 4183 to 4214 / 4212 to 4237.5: -0.9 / 64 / 68.7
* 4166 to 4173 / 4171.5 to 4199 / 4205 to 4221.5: -1.9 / 57.4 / 71.8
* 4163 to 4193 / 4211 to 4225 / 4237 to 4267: 0.9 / 65.9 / 77.8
